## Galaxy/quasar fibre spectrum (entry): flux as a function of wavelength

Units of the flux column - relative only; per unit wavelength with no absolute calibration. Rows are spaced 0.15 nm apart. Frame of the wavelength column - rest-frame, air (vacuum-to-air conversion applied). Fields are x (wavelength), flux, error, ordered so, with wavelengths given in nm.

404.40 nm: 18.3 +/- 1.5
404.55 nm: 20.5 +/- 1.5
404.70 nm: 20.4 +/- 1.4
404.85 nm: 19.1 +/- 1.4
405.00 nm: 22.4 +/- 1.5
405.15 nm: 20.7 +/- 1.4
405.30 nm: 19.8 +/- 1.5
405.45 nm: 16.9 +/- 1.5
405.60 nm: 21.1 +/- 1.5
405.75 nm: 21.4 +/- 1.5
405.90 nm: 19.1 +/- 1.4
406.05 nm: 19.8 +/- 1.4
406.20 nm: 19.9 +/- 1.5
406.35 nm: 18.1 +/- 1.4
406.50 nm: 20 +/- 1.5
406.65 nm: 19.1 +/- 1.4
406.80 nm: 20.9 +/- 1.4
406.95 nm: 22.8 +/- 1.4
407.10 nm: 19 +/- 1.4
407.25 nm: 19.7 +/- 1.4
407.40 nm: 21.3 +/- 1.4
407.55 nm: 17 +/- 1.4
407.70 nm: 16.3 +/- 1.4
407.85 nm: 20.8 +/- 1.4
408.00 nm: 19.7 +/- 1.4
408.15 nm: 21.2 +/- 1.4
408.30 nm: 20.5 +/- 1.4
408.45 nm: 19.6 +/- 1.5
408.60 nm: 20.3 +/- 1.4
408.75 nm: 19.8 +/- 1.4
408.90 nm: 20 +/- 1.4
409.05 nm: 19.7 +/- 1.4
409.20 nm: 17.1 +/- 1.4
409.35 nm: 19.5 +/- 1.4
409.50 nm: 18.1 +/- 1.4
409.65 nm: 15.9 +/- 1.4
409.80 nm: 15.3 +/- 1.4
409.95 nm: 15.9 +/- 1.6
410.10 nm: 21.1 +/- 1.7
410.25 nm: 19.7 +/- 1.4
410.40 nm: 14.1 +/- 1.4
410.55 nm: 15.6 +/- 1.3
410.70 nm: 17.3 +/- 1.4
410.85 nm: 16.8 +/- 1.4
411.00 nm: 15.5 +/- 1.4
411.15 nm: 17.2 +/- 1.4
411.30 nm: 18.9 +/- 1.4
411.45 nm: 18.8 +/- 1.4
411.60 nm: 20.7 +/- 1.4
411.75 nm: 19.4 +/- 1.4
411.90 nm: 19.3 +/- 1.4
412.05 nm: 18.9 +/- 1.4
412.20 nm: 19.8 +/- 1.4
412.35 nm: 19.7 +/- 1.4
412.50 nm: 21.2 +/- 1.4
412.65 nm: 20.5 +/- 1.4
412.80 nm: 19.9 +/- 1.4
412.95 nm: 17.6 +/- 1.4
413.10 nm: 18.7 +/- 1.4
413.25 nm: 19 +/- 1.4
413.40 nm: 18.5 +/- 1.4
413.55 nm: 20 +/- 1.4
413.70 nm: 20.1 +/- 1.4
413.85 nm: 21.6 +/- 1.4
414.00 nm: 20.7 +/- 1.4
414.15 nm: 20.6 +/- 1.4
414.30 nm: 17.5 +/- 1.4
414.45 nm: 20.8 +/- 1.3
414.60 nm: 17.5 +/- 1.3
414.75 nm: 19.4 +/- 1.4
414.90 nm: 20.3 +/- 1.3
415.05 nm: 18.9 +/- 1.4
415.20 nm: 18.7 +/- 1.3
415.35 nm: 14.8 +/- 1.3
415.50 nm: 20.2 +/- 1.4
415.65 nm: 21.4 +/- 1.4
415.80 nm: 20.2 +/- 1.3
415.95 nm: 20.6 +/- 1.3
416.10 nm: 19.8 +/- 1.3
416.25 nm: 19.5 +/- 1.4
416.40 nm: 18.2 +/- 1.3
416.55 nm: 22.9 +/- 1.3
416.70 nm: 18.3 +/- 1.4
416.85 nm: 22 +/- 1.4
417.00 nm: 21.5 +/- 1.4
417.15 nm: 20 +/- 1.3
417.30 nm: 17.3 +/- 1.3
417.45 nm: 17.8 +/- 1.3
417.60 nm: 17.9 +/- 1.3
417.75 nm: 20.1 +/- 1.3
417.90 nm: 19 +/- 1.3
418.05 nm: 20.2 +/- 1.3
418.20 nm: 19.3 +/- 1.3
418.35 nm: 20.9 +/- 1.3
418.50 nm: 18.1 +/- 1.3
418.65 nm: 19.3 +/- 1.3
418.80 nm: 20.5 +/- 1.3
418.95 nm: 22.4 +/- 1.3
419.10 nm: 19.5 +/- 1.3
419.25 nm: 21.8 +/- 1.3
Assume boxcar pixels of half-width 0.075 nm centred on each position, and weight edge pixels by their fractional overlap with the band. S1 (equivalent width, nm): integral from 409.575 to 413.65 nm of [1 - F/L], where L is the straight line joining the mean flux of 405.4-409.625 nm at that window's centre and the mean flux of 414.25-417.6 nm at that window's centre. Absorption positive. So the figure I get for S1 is 0.24 nm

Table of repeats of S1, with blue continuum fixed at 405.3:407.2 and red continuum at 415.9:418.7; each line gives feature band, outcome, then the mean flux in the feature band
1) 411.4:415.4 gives 0.059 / 19.4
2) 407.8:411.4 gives 0.267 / 18.3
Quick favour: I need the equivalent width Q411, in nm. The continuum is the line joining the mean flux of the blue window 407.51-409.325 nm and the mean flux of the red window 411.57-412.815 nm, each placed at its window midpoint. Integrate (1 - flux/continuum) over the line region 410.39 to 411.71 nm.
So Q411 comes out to 0.16 nm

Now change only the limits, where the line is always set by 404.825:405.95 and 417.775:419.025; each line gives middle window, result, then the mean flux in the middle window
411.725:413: 0.03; 19.6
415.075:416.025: 0.03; 19.3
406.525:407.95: 0.03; 19.7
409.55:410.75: 0.19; 16.9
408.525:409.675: 0.07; 18.9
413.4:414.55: 0.00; 20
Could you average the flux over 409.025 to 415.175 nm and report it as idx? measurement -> 18.7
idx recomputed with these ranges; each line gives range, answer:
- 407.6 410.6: 18.5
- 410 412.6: 18.5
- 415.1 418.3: 19.5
